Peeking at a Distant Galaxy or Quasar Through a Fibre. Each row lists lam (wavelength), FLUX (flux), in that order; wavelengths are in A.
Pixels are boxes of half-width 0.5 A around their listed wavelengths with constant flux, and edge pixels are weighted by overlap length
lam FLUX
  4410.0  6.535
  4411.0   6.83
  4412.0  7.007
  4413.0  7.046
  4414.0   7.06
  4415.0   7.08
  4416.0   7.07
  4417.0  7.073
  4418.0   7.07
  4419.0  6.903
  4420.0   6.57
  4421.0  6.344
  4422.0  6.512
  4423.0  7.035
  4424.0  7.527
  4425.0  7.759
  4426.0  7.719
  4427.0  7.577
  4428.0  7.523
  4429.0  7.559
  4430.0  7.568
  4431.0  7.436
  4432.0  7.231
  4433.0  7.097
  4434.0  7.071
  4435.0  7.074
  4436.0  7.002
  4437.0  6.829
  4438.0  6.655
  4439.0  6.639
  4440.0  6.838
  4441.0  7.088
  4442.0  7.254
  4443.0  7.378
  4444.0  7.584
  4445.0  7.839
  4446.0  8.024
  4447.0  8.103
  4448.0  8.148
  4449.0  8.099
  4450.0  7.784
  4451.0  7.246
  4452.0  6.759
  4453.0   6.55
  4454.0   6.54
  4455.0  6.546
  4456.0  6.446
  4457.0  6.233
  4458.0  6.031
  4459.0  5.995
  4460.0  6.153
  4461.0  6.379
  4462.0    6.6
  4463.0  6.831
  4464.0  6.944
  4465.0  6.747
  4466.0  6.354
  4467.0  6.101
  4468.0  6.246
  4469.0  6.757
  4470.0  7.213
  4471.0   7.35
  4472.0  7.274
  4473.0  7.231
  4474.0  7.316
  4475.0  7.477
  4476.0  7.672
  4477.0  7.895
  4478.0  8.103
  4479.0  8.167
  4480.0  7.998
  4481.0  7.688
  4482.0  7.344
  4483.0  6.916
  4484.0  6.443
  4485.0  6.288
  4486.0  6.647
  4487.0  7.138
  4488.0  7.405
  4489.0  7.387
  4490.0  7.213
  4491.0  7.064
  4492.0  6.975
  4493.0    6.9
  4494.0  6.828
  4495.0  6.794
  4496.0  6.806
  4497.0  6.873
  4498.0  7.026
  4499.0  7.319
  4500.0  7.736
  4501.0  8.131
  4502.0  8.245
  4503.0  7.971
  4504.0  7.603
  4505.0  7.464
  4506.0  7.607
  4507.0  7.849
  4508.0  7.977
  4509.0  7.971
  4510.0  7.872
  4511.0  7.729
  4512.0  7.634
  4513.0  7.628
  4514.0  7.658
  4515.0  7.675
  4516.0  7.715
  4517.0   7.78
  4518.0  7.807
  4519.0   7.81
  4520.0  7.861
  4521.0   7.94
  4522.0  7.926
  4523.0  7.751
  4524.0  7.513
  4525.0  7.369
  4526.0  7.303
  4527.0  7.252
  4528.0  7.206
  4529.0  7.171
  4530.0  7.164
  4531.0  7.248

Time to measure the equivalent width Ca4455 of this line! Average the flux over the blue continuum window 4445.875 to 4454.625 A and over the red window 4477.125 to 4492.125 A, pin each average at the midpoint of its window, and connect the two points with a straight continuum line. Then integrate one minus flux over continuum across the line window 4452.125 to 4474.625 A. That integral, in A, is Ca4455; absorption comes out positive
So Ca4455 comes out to 2.2 A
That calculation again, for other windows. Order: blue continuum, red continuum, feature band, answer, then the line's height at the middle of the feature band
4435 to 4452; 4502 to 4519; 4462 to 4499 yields 2.4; 7.59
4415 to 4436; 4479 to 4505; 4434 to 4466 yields 1.0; 7.21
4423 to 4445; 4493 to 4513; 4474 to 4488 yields 0.2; 7.45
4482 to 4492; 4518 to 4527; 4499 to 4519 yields -1.0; 7.4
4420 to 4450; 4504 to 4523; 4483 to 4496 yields 1.2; 7.63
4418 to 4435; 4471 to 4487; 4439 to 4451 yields -0.5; 7.26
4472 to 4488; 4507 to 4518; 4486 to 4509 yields 0.6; 7.58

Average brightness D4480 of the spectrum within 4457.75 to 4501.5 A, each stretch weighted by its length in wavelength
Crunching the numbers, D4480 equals 7.05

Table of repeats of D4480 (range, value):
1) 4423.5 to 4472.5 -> 7.06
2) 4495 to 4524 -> 7.67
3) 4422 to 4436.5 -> 7.34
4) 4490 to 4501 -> 7.09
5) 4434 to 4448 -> 7.28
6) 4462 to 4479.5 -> 7.14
